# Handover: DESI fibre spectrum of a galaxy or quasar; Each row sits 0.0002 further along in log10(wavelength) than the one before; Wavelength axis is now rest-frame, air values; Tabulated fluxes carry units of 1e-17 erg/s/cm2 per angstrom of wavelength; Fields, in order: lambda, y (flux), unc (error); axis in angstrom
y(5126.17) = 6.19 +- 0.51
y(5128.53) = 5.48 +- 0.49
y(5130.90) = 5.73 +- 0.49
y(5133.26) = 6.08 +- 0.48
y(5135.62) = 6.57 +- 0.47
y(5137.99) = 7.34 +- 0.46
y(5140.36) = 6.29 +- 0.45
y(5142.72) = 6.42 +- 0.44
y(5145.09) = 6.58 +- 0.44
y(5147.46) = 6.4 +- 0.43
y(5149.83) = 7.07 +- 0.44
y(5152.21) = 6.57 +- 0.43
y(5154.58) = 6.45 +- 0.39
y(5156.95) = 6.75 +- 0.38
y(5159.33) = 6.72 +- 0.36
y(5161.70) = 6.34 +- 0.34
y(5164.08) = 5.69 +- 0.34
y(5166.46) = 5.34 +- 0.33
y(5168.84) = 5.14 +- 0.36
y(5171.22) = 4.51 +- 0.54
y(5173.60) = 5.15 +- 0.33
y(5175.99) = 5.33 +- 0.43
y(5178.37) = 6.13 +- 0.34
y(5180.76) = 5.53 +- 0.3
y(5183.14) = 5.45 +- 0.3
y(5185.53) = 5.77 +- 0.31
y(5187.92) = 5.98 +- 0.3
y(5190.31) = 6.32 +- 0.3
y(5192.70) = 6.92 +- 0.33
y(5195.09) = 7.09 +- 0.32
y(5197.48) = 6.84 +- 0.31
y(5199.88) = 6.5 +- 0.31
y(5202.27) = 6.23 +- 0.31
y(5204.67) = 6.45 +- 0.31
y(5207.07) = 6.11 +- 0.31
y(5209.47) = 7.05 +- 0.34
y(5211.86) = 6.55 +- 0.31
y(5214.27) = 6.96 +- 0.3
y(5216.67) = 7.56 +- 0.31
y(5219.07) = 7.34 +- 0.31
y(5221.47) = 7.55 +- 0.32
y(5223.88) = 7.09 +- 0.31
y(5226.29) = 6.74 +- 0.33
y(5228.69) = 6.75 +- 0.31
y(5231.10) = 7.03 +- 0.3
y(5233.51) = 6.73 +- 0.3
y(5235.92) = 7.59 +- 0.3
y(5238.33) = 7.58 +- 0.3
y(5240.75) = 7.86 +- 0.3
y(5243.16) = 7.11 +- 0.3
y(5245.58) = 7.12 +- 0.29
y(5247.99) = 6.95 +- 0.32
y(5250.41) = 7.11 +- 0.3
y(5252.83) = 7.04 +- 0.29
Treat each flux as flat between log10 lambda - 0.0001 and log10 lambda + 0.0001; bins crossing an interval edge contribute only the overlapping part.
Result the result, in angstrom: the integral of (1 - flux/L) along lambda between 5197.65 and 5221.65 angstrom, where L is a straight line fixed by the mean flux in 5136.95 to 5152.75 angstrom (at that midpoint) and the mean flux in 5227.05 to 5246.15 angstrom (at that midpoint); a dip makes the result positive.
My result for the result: 0.9 angstrom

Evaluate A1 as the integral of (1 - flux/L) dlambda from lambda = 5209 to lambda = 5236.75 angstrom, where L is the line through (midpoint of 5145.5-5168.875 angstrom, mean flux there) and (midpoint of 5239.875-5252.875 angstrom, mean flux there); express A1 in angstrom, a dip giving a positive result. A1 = -0.4 angstrom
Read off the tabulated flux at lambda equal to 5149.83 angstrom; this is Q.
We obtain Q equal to 7.07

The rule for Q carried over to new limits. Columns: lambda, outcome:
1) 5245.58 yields 7.12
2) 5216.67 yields 7.56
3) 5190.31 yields 6.32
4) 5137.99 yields 7.34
